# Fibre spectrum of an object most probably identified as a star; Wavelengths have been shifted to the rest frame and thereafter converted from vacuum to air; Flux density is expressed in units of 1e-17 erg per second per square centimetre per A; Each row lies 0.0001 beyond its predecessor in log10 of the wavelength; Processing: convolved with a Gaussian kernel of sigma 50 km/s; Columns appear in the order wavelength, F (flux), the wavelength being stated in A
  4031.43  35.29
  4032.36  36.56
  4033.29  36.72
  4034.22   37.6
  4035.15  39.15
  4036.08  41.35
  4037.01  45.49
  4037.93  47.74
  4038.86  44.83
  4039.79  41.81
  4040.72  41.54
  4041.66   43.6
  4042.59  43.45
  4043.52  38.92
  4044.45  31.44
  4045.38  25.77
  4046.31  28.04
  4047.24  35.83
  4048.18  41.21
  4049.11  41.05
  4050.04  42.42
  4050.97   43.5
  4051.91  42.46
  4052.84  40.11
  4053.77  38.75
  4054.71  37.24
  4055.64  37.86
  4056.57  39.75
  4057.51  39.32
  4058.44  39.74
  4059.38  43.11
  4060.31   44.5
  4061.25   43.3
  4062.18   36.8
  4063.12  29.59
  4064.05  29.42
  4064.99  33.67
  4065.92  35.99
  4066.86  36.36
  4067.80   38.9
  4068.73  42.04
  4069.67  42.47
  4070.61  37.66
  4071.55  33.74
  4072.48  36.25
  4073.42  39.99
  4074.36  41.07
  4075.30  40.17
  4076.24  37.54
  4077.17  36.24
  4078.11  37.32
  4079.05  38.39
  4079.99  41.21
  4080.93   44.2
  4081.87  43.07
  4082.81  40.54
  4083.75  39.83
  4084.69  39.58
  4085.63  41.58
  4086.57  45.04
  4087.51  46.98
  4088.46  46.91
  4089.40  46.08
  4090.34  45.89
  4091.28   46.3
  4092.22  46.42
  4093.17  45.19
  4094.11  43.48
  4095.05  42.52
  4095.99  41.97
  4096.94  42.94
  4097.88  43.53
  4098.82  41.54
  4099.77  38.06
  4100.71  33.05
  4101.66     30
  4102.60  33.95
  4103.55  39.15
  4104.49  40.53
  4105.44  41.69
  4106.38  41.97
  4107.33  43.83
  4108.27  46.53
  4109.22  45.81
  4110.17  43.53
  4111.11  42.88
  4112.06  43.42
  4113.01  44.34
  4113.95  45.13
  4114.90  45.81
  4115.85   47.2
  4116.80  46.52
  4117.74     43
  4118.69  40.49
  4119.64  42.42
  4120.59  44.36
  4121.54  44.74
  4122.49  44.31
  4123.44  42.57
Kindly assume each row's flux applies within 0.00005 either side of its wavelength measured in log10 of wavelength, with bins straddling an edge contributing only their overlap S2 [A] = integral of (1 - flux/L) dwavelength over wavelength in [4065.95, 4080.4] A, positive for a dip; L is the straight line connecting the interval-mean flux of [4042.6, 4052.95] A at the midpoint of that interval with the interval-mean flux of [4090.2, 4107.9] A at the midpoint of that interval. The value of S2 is 0.3 A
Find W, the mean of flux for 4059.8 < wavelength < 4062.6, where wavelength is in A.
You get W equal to 41.7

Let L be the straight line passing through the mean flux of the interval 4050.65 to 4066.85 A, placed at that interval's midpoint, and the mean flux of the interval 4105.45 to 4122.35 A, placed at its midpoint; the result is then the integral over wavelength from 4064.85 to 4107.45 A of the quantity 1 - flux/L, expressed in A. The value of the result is 0.7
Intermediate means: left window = 38.4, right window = 44.2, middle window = 40.6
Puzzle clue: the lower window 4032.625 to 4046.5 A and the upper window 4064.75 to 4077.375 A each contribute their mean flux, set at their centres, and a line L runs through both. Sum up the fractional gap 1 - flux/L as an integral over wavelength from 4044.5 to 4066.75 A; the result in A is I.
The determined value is 0.6 A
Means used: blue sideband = 39.3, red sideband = 38.1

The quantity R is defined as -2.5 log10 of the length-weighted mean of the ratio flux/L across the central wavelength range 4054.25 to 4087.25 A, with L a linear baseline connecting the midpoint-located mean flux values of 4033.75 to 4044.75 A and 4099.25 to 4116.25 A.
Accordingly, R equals 0.07 mag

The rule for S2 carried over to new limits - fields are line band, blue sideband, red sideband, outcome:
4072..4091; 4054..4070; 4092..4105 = -1.1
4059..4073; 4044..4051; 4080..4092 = 0.7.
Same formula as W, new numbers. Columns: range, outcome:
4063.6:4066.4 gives 33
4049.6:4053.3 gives 42.1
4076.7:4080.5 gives 38.4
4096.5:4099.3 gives 42.7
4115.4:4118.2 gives 45.7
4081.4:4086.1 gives 40.9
